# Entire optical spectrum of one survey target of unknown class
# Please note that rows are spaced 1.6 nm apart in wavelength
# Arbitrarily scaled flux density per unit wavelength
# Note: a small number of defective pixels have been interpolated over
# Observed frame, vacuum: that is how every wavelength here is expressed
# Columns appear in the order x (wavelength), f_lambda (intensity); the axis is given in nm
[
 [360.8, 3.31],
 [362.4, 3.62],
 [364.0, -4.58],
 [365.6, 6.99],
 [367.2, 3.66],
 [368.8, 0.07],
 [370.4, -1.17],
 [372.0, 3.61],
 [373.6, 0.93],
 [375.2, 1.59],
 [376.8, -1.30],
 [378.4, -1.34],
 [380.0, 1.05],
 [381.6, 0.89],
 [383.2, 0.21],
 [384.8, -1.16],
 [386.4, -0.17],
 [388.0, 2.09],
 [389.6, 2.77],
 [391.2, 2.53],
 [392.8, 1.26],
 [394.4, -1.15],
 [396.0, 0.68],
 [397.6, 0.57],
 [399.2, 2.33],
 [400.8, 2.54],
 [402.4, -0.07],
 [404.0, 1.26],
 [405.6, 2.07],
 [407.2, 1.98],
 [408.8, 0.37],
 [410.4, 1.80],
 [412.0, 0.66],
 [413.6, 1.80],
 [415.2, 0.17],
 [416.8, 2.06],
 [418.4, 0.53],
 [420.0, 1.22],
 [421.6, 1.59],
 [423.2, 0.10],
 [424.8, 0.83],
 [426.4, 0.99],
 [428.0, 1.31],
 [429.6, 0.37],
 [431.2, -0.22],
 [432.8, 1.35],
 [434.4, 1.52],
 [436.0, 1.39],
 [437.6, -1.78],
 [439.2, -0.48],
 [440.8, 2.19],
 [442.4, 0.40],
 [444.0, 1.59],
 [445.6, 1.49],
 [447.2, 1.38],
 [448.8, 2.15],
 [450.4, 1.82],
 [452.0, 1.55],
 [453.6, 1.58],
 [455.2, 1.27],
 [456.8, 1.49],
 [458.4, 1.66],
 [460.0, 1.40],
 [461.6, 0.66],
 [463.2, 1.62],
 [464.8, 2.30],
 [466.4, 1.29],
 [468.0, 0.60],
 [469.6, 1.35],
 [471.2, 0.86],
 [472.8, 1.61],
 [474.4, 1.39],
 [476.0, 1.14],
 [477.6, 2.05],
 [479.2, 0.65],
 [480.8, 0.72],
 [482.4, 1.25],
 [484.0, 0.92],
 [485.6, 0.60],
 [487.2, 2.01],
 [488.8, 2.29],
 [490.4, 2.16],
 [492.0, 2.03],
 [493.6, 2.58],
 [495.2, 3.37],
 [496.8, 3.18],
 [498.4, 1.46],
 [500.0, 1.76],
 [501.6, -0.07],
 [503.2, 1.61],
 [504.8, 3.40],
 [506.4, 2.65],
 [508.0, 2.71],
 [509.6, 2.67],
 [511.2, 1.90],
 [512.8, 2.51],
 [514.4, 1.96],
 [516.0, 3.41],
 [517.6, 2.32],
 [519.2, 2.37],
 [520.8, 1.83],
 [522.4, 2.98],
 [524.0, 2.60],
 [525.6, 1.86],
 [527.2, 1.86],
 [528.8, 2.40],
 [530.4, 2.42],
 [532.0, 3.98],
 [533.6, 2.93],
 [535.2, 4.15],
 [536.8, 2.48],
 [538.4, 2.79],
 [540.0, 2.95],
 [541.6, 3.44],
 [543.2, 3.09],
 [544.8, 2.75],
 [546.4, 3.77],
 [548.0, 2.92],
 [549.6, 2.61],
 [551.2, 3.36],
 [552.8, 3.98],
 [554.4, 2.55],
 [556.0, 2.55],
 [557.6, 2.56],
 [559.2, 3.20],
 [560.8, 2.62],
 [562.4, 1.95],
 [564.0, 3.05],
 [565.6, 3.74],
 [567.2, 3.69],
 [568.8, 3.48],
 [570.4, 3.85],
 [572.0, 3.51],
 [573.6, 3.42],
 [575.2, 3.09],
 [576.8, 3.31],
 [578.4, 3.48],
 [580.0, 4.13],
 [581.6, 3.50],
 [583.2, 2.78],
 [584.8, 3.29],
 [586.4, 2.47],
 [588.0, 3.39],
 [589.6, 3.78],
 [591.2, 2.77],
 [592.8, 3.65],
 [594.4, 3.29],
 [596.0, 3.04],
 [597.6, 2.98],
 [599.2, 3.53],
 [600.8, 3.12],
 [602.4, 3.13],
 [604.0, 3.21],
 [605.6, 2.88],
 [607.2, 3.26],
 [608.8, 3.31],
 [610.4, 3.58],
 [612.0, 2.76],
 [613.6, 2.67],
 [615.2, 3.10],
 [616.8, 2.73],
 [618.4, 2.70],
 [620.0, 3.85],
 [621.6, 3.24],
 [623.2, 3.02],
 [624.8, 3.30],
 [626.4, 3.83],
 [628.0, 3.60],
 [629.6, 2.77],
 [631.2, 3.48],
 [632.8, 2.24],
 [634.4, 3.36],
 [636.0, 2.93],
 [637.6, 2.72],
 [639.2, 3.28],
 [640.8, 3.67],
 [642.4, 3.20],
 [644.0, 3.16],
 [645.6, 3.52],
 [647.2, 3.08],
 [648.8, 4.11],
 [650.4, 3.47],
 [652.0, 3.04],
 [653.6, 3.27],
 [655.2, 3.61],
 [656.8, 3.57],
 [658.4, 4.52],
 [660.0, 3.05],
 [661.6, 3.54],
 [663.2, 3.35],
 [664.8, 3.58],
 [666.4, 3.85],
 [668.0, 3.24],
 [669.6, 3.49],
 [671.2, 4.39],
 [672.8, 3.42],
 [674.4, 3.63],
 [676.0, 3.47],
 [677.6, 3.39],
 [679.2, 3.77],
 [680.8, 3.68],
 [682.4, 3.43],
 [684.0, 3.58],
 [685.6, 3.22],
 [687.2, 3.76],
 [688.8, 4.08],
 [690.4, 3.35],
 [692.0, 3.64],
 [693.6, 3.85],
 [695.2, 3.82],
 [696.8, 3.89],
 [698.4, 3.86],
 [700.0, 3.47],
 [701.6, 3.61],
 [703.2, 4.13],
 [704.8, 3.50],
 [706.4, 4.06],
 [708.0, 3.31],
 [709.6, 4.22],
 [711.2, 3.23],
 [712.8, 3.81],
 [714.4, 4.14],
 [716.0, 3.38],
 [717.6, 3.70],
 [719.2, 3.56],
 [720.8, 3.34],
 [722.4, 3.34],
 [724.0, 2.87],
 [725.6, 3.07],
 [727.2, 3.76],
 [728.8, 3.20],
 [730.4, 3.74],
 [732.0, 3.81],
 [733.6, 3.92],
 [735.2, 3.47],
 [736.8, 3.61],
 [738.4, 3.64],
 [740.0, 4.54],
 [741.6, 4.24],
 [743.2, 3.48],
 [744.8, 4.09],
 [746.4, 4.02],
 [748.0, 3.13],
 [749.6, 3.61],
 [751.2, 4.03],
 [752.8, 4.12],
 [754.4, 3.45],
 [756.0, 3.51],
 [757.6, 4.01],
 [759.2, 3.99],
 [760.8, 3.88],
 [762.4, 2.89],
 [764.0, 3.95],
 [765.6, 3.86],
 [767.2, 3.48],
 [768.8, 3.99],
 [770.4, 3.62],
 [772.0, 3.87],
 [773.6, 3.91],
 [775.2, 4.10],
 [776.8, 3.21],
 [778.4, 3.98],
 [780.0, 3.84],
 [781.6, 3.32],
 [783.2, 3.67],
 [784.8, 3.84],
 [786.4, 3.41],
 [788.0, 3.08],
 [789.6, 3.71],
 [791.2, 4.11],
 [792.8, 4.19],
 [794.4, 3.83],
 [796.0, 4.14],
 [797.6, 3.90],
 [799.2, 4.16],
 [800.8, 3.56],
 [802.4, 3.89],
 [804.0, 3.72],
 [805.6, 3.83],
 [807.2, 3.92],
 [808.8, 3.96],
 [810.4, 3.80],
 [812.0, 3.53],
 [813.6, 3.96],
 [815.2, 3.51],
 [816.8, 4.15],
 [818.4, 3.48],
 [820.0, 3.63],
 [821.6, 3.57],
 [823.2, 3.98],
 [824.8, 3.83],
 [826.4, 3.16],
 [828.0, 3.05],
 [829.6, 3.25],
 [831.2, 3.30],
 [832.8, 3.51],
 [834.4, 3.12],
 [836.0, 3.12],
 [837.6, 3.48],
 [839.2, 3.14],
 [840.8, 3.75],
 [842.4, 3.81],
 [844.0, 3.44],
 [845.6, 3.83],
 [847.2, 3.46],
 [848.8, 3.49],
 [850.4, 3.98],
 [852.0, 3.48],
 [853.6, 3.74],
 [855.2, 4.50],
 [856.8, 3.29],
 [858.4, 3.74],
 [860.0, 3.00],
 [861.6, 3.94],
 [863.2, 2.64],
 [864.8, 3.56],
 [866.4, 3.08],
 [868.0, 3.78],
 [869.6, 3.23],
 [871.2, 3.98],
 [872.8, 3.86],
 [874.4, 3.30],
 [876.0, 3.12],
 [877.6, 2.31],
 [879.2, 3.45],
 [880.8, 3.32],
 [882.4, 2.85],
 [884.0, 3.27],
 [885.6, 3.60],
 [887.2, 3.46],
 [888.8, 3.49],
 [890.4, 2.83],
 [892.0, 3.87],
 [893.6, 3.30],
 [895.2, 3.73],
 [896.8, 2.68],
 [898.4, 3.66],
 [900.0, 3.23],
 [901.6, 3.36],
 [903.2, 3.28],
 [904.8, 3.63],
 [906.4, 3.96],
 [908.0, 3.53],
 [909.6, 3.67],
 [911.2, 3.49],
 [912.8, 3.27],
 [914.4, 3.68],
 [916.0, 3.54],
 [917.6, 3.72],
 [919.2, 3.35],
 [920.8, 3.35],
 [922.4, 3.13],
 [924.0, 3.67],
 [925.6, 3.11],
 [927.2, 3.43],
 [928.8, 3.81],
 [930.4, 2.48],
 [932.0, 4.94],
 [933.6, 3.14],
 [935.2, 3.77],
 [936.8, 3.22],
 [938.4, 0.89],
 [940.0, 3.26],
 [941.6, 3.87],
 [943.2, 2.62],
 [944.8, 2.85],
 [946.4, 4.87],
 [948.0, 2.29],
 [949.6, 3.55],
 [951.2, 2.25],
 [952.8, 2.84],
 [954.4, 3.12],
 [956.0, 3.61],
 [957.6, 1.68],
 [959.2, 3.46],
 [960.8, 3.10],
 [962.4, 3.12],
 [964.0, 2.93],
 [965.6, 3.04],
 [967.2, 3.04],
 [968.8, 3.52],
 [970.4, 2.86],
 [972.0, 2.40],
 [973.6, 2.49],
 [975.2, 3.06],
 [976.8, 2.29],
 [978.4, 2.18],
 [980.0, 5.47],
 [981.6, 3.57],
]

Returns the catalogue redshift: 0.223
